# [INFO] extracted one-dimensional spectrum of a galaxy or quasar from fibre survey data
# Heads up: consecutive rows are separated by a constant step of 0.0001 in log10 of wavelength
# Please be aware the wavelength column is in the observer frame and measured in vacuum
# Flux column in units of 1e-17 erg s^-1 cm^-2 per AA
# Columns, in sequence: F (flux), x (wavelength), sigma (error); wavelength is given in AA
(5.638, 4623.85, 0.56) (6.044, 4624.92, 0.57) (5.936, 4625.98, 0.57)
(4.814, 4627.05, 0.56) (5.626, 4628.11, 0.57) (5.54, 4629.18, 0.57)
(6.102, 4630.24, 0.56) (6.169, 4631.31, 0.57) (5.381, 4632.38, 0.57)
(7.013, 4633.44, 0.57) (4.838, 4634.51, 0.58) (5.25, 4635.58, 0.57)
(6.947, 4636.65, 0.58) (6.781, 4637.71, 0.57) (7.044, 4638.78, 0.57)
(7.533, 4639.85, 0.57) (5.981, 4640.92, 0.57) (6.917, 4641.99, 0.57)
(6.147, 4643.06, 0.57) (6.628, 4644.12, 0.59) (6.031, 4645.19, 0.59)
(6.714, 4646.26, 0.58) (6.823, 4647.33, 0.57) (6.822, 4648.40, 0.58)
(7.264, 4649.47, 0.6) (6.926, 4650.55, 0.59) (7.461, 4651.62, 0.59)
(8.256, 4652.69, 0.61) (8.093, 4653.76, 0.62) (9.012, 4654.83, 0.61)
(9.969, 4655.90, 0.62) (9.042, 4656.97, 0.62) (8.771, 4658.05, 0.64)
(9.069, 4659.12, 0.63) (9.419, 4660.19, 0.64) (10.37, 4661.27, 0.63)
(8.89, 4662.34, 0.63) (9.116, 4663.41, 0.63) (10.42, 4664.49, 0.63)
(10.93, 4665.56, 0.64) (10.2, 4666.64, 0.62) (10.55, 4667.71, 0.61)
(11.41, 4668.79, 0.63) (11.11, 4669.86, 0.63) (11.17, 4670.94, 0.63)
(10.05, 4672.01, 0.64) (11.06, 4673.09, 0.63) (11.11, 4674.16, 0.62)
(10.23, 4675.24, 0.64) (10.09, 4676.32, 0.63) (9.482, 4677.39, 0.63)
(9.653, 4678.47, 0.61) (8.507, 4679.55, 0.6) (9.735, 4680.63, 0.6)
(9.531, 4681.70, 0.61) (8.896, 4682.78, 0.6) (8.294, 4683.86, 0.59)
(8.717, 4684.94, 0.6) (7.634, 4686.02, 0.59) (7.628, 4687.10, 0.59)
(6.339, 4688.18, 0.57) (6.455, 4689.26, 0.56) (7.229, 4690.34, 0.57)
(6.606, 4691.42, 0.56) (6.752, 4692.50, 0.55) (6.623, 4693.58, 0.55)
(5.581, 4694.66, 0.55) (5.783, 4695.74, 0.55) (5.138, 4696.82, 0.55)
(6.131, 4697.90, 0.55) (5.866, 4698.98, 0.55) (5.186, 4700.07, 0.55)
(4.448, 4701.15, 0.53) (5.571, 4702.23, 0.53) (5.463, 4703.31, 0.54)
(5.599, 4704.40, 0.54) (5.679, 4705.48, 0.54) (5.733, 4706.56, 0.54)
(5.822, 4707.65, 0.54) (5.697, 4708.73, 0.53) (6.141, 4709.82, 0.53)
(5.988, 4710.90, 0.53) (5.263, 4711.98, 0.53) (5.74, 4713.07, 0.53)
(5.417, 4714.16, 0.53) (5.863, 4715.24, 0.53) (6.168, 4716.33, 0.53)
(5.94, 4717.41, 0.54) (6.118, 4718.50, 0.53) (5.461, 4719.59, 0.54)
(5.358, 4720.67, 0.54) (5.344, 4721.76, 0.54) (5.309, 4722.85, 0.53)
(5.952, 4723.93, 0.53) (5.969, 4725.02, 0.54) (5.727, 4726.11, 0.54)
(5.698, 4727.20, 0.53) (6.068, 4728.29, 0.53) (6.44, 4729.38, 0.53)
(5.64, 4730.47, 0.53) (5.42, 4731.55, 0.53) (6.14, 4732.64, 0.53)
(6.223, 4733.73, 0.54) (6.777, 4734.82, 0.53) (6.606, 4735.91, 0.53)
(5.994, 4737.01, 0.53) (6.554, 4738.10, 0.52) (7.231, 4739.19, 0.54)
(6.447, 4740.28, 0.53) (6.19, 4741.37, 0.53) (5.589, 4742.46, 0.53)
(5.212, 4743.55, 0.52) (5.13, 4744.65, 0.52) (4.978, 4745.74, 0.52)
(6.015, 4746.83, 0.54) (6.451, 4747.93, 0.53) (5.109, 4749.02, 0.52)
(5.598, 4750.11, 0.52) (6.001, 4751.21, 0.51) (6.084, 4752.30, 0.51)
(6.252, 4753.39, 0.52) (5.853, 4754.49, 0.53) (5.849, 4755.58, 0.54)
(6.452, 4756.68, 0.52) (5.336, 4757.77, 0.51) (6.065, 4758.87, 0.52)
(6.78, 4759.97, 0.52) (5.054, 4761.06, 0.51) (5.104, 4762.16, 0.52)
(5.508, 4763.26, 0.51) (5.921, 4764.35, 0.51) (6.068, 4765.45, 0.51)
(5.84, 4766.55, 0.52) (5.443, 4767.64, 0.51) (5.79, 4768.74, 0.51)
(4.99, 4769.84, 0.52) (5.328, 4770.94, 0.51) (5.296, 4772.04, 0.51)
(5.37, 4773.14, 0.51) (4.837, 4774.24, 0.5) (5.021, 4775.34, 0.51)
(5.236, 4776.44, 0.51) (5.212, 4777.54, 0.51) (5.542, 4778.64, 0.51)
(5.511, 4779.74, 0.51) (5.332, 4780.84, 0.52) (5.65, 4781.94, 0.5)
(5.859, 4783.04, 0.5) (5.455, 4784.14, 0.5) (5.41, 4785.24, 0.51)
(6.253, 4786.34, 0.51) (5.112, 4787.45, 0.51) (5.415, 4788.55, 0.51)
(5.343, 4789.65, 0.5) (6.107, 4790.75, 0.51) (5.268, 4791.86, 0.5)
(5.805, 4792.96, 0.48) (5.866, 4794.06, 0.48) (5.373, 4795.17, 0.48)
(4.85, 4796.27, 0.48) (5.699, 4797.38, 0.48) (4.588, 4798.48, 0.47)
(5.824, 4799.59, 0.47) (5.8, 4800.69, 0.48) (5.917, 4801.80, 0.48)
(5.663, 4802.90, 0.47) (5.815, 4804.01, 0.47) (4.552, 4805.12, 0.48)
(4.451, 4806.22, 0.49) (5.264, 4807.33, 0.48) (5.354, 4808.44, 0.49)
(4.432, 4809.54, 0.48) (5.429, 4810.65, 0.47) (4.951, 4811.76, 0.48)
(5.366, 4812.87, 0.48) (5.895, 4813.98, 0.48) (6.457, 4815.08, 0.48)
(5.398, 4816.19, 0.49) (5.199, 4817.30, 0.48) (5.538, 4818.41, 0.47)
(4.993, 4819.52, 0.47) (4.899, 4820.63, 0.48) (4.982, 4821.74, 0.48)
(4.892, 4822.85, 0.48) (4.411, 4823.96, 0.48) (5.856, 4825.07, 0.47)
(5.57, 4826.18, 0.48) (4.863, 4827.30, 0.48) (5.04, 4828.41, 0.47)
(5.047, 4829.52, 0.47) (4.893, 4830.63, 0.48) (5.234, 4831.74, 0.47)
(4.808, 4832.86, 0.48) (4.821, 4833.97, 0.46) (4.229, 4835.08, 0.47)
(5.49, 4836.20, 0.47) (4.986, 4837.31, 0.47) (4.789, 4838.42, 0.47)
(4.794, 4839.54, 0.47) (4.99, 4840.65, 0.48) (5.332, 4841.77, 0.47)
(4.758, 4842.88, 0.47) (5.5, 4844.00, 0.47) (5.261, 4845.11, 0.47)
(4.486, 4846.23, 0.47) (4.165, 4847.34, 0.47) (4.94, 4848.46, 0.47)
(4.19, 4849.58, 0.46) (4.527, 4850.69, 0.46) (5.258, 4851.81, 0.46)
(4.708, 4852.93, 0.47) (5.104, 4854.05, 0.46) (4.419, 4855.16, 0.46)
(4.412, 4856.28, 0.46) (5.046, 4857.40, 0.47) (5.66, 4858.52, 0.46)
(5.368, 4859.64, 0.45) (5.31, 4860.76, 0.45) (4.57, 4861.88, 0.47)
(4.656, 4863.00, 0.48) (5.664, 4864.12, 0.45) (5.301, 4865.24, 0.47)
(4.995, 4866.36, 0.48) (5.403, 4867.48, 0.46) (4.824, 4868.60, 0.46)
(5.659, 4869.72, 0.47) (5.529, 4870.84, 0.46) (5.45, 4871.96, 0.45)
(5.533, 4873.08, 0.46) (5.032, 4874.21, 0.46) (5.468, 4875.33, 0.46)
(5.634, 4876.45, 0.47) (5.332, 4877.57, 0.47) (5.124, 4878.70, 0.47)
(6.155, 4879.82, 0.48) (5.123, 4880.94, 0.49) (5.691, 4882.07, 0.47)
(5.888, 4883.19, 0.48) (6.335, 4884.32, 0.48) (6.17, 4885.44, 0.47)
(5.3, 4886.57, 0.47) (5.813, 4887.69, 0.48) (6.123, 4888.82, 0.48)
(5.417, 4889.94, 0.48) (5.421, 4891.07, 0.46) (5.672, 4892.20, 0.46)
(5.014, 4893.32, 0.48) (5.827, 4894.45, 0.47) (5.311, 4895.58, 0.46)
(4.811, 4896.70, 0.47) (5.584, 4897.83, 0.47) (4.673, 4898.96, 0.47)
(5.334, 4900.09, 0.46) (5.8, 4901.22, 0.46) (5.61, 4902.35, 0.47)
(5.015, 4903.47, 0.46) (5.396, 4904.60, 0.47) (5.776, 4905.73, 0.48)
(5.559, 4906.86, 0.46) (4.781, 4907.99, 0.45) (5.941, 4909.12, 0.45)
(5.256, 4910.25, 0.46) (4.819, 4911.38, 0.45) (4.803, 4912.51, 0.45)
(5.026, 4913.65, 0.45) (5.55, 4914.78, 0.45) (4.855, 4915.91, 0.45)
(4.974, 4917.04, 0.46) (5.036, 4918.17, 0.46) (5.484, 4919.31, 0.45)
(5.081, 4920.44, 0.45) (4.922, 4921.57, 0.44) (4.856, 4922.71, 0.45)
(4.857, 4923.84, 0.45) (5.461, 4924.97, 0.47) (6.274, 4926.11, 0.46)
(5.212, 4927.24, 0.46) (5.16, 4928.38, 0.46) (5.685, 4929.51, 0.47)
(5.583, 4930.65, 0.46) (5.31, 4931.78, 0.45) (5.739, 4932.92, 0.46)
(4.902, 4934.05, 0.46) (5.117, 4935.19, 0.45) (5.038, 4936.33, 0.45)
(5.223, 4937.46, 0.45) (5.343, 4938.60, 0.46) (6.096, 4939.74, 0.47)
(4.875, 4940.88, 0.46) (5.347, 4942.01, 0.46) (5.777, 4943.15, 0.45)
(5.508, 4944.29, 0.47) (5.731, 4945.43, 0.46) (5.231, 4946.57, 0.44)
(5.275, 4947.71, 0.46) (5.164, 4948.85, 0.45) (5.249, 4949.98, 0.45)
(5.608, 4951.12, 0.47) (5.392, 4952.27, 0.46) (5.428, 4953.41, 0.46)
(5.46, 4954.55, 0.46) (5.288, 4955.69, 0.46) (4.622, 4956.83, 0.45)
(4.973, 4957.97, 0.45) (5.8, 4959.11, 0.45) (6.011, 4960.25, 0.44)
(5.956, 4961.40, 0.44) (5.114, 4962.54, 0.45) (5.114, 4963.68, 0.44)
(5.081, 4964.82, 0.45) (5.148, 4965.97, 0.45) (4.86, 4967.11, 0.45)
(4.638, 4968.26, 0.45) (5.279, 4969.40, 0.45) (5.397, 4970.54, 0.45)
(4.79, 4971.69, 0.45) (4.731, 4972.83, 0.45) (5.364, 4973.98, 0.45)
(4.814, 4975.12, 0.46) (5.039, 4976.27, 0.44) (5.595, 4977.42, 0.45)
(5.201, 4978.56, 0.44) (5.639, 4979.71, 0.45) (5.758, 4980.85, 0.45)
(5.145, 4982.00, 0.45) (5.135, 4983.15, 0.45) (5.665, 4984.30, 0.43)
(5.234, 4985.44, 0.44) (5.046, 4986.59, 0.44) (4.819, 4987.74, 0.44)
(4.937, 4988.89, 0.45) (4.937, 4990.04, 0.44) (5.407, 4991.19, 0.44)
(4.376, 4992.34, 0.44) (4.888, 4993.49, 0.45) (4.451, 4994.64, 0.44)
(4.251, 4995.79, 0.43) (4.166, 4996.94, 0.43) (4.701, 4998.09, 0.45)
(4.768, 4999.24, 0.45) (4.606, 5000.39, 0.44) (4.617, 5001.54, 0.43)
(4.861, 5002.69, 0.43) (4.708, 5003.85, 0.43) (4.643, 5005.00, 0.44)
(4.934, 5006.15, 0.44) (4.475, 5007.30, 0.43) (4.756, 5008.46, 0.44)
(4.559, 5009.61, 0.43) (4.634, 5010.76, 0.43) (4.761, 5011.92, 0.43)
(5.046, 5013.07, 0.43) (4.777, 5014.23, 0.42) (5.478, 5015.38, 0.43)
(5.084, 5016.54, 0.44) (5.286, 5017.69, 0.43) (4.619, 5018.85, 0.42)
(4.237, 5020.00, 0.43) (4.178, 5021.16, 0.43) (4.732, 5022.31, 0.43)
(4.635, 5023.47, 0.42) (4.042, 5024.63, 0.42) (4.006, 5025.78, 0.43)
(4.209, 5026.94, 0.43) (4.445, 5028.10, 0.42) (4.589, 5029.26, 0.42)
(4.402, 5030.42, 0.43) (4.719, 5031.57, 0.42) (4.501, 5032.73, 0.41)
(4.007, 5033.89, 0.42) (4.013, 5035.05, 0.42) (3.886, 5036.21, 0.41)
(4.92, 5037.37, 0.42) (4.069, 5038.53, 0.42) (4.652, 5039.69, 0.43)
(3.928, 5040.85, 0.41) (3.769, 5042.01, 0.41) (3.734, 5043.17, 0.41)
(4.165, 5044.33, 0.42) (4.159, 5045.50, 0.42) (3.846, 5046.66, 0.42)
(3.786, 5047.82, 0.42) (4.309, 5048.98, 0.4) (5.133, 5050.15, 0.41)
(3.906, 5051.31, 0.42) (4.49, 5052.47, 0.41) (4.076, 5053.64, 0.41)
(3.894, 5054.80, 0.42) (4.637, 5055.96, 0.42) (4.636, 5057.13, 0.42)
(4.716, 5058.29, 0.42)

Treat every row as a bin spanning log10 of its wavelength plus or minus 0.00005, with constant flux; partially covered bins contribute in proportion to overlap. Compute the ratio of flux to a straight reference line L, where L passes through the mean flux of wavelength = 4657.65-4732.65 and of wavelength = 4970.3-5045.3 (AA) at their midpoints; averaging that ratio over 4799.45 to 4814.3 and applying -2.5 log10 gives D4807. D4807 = 0.21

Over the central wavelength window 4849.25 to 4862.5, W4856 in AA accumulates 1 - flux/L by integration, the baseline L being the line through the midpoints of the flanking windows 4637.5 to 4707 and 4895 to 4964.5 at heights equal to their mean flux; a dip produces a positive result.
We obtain 2.6 AA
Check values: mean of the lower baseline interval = 7.97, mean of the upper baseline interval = 5.31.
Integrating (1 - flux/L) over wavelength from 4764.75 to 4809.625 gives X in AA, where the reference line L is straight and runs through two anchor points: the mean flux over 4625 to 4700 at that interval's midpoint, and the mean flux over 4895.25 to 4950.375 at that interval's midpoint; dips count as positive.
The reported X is 8.1 AA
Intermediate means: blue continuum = 7.85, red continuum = 5.3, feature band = 5.43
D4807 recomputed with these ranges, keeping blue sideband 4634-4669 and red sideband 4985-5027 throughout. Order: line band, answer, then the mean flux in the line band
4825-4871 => 0.23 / 5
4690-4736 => 0.26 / 5.84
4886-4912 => 0.06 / 5.4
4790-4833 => 0.23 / 5.29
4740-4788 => 0.23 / 5.62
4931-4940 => 0.01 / 5.33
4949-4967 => -0.04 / 5.33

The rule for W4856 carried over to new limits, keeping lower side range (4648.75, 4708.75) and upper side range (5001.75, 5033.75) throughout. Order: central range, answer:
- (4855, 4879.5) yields 3.8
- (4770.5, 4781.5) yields 2.9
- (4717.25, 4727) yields 2.6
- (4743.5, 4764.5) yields 4.6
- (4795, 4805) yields 2.1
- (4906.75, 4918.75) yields 1.2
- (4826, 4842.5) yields 3.9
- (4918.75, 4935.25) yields 0.8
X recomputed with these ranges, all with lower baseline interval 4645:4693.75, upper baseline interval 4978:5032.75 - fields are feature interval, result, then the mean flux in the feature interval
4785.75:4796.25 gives 2.5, 5.58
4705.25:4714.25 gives 2.8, 5.73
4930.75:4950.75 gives 0.7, 5.36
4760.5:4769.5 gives 2.5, 5.58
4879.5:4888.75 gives 0.6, 5.82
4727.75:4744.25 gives 3.8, 6.16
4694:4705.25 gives 3.9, 5.5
